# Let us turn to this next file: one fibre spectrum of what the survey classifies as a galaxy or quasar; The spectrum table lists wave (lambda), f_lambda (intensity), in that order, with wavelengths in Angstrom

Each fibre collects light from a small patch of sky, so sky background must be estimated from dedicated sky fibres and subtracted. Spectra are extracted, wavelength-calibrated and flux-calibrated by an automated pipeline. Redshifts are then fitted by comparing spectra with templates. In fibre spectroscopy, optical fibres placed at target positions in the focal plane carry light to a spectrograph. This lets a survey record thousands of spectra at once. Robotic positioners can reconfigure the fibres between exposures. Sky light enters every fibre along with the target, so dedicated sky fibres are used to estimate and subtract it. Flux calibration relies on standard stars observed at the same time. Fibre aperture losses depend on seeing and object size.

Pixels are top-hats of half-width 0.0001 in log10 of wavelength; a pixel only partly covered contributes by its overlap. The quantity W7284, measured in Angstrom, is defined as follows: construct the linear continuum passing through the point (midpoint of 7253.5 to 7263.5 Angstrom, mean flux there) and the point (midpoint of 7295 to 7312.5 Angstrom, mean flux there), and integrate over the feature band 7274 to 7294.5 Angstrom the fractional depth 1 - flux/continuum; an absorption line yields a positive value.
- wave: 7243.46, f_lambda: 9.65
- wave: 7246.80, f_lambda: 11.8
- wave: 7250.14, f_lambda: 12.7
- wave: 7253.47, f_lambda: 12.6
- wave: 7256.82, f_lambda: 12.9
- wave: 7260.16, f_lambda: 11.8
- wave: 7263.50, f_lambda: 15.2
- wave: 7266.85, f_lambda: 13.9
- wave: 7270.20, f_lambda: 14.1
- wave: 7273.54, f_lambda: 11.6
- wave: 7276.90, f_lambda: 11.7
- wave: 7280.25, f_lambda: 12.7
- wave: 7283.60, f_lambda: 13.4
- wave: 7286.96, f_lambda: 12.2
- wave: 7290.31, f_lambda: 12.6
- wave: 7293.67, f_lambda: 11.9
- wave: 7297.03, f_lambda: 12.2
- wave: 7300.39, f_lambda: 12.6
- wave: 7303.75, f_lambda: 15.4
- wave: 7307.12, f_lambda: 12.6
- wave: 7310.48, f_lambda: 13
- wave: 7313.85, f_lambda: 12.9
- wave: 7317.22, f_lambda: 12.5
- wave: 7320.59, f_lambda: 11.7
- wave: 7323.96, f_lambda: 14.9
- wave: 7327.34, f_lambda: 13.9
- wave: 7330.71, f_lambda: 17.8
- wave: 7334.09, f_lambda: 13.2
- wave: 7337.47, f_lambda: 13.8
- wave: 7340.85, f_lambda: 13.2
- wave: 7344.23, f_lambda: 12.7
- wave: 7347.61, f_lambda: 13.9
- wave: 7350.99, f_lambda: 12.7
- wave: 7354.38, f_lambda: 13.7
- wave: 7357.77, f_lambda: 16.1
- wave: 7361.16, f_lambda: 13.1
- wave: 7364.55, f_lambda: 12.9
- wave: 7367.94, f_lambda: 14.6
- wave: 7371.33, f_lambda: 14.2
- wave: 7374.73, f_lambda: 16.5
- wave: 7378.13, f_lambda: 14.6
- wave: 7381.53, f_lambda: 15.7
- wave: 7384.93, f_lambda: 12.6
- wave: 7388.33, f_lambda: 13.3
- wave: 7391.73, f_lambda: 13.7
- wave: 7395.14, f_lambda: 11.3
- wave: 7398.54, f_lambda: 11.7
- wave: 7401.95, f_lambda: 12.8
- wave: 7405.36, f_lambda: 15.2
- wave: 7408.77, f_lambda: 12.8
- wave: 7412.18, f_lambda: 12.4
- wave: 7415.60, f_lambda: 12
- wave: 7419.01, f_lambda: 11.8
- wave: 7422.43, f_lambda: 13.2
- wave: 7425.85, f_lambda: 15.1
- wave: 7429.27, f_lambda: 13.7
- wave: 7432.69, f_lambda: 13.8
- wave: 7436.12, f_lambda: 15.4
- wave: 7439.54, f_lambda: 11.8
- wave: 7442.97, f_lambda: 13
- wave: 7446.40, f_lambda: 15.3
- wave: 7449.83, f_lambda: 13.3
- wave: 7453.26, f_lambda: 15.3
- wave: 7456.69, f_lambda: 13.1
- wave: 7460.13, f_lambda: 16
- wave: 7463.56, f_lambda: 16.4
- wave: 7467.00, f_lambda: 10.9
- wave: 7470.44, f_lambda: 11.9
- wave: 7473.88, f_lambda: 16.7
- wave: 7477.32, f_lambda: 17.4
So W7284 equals 0.99 Angstrom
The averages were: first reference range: 12.9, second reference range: 13.1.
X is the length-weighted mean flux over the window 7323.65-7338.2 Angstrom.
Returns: 14.8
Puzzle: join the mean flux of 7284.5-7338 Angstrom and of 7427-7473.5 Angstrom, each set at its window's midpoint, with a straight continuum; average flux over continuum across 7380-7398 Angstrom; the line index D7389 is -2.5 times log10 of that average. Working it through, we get 0.04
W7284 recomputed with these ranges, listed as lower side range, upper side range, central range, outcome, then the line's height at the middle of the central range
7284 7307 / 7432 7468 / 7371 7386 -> -1.49 Angstrom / 13.5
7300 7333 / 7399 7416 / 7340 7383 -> -2.47 Angstrom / 13.4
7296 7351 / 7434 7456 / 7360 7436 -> 1.37 Angstrom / 13.8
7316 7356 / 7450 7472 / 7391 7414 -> 1.66 Angstrom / 13.8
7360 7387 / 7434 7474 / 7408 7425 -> 1.89 Angstrom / 14.1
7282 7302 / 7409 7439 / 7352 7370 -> -1.54 Angstrom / 12.9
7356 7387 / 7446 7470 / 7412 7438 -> 1.44 Angstrom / 14.3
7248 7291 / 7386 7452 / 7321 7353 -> -2.14 Angstrom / 13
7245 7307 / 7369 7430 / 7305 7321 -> 0.43 Angstrom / 13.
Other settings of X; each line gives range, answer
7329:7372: 14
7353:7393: 14.3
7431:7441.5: 13.6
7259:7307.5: 12.9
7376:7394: 14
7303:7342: 13.7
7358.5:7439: 13.6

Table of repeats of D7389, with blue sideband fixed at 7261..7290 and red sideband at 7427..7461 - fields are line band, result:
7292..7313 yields 0.02 mag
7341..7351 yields 0.02 mag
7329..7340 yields -0.11 mag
